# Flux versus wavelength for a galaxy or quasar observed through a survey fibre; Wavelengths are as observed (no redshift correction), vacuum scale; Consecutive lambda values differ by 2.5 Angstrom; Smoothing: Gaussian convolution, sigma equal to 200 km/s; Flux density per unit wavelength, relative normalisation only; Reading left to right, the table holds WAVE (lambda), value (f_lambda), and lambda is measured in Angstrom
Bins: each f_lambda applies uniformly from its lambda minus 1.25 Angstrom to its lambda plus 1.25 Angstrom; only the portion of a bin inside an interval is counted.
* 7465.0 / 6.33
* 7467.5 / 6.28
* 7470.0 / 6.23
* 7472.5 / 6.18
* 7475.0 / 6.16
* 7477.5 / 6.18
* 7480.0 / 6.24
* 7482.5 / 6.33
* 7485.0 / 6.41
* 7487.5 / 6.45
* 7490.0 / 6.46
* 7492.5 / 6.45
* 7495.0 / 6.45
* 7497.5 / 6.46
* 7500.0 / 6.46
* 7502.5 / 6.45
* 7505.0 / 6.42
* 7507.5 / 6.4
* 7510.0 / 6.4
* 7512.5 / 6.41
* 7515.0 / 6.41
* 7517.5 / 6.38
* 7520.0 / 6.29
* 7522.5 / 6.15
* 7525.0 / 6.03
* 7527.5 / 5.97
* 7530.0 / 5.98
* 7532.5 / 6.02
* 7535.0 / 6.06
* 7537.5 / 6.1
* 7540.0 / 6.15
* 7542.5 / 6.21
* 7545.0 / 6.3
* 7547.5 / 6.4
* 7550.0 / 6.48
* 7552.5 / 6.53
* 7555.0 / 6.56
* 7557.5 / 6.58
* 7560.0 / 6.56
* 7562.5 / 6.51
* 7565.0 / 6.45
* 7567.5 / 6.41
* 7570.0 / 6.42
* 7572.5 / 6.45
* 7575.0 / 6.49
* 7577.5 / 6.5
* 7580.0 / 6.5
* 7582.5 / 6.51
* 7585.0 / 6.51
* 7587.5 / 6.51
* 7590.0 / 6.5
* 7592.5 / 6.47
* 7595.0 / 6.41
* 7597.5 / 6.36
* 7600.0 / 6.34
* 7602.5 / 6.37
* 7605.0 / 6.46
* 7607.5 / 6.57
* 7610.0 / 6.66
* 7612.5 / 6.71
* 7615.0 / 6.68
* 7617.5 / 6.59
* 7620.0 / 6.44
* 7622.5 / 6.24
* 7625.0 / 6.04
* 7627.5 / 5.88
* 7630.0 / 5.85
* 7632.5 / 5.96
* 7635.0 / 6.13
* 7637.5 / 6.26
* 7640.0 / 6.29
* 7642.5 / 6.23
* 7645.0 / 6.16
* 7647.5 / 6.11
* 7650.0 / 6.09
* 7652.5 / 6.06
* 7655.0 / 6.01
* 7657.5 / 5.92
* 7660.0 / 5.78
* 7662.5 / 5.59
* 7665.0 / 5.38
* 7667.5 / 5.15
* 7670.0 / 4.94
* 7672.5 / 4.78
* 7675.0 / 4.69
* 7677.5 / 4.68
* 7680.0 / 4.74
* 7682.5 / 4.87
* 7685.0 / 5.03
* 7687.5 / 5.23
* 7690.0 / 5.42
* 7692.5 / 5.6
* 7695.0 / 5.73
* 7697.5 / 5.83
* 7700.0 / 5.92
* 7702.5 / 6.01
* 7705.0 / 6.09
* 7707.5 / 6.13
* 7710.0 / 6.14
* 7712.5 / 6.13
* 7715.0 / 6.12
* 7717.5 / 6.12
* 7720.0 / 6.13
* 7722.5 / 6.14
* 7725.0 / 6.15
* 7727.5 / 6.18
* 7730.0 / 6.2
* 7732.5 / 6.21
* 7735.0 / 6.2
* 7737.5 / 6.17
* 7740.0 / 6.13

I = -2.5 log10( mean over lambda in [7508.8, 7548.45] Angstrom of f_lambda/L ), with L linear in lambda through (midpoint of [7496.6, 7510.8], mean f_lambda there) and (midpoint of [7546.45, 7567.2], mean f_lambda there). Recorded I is 0.05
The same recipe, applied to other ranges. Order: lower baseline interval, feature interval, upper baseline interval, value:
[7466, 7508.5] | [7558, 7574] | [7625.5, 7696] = -0.08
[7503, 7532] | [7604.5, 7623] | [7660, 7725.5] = -0.12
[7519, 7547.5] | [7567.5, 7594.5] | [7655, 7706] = -0.10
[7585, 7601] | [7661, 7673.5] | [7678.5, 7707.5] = 0.11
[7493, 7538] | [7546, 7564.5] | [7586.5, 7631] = -0.03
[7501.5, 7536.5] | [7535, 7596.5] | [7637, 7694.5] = -0.07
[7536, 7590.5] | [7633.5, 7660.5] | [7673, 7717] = -0.04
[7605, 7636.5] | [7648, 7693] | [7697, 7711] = 0.15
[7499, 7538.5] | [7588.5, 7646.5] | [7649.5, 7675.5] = -0.11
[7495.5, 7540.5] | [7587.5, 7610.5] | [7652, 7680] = -0.13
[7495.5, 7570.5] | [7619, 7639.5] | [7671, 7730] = -0.03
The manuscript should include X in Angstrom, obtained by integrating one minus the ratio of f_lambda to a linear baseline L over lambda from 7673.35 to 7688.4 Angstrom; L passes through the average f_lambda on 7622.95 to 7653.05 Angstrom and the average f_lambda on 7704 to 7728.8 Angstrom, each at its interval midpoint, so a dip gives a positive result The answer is 3.1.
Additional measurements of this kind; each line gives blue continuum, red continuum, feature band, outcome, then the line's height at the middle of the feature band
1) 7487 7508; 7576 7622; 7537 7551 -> 0.4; 6.47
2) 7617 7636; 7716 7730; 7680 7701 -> 2.5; 6.14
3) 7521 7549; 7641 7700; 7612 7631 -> -1.9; 5.72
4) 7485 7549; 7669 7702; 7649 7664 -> -1.4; 5.4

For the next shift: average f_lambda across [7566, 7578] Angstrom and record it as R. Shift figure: 6.45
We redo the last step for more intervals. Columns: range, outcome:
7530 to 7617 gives 6.43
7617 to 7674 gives 5.89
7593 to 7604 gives 6.38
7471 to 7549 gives 6.28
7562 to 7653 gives 6.36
